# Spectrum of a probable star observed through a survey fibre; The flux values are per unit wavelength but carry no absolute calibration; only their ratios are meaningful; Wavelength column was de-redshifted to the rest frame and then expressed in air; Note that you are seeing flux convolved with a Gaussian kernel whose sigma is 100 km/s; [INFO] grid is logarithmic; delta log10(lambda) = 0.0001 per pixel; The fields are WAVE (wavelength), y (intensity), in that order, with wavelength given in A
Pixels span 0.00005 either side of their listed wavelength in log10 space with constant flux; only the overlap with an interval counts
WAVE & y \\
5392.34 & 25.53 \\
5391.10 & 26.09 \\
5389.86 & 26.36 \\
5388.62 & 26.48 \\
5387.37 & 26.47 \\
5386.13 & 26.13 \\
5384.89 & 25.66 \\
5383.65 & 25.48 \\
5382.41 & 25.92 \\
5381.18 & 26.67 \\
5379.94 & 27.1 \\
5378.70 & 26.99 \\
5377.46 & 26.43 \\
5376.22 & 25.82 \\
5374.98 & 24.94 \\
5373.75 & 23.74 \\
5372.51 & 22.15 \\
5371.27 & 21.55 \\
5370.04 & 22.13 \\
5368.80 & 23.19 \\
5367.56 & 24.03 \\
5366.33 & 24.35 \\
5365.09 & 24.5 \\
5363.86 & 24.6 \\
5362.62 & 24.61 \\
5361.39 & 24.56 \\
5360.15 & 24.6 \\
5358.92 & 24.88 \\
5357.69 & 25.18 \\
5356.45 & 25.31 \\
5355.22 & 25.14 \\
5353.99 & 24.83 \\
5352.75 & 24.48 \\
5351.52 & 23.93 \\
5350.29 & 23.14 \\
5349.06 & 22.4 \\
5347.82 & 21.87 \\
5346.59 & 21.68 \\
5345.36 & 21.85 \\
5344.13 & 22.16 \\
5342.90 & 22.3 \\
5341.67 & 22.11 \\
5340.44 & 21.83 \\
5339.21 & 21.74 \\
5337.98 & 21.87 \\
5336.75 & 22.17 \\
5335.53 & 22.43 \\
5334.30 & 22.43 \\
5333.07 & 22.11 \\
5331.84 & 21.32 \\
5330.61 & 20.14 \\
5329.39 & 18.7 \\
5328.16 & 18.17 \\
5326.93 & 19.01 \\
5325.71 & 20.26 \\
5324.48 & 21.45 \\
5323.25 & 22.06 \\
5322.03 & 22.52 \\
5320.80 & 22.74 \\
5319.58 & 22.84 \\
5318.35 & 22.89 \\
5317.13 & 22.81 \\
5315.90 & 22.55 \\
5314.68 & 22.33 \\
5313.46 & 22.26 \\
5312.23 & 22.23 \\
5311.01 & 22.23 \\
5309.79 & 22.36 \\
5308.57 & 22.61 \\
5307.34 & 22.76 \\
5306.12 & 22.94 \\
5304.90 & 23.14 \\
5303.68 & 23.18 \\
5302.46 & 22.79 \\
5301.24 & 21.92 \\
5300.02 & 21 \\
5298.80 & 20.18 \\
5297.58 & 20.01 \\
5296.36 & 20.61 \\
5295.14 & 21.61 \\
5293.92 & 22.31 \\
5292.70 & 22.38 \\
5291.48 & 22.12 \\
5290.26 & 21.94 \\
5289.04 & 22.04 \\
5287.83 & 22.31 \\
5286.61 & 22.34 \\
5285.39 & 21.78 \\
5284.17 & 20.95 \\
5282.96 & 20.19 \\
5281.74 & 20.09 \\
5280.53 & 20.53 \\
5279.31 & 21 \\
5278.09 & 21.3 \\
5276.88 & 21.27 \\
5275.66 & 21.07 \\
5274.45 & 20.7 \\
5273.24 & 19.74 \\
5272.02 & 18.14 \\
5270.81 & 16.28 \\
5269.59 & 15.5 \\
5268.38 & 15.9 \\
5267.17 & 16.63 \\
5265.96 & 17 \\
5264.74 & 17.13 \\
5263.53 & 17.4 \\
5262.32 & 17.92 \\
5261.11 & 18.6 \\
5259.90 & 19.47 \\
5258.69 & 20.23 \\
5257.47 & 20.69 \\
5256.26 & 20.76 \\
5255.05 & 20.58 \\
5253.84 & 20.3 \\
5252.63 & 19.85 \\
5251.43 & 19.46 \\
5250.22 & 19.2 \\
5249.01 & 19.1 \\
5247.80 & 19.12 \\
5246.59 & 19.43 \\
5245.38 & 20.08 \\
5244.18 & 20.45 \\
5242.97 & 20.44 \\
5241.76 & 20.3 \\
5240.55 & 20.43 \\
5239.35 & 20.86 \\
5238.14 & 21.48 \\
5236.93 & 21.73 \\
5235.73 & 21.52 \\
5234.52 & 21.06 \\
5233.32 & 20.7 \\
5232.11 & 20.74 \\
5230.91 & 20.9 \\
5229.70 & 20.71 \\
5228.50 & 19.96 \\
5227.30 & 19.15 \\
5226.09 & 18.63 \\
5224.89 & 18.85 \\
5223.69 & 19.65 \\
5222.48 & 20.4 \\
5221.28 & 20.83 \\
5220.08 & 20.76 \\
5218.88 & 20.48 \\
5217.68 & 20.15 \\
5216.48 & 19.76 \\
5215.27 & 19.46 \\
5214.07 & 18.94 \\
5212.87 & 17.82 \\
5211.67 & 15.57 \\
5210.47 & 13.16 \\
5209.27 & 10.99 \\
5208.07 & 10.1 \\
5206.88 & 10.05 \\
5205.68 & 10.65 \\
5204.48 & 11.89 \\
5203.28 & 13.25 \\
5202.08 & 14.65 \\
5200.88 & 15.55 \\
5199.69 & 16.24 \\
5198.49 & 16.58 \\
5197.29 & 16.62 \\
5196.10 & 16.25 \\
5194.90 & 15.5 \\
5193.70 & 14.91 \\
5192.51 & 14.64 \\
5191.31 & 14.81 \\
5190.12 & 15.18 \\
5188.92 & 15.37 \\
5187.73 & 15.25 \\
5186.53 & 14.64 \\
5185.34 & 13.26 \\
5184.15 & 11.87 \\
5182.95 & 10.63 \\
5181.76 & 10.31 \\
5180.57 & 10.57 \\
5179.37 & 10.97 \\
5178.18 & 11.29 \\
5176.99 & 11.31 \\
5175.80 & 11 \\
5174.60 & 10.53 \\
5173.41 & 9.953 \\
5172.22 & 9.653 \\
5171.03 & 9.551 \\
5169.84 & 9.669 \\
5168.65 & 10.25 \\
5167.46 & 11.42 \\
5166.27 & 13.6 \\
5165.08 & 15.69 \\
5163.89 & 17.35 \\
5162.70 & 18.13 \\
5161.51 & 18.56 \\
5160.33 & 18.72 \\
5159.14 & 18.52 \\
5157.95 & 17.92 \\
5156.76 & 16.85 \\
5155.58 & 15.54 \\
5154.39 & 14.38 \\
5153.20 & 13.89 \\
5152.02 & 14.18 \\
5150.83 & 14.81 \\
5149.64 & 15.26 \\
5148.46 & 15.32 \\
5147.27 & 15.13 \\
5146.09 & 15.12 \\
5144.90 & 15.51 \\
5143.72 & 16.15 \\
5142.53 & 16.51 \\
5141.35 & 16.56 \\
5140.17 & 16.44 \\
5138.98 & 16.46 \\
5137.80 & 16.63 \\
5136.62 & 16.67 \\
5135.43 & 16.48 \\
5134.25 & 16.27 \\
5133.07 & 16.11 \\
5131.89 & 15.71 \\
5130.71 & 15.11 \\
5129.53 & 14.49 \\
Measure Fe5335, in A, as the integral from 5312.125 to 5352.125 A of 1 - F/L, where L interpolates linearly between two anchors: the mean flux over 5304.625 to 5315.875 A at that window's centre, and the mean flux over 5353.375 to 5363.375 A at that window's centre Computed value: 3.0 A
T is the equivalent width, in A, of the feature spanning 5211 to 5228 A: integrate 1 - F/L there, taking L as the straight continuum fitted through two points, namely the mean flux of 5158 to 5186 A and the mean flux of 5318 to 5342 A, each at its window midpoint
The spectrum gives -4.3 A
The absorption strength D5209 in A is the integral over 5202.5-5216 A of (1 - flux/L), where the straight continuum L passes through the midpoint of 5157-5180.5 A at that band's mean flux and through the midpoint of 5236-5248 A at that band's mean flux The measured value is 2.7 A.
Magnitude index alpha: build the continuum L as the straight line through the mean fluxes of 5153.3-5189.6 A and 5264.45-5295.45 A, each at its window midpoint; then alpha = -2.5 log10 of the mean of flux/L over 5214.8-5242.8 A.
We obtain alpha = -0.20 mag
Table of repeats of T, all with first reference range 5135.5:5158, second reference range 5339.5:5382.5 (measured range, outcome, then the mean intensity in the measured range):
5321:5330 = 0.9 A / 20.4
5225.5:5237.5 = -1.0 A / 20.5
